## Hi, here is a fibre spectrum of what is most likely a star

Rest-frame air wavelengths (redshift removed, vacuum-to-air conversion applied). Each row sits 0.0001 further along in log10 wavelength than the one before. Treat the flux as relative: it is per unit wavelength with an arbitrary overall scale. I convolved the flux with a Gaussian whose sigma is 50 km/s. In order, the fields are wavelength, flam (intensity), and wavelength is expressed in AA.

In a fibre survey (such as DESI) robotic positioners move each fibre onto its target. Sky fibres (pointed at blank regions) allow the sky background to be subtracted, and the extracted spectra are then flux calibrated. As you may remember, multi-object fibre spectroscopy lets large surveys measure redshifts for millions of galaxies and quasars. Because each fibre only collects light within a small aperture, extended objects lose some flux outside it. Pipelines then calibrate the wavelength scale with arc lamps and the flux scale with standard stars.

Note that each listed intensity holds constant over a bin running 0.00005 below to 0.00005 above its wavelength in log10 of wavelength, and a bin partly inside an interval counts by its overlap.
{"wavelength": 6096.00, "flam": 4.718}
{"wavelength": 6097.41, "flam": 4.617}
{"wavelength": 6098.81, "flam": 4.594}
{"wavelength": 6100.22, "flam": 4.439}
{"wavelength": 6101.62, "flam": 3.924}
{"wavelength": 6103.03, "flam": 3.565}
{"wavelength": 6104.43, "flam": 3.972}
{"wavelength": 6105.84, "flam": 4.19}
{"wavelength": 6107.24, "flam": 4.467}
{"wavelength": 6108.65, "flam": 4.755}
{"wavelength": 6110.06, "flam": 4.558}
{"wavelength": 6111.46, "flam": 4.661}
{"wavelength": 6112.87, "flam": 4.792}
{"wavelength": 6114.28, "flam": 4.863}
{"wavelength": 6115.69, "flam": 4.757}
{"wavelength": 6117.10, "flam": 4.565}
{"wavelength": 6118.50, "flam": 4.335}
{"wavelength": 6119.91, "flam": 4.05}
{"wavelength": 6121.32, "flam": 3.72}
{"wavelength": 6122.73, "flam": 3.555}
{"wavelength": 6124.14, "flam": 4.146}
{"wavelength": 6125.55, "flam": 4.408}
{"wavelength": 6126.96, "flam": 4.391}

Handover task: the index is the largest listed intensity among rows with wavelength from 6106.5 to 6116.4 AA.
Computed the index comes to 4.863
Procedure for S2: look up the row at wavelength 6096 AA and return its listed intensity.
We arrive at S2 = 4.718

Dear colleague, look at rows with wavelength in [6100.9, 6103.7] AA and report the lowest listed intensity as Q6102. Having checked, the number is 3.565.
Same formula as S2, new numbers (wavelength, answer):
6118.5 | 4.335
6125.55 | 4.408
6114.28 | 4.863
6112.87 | 4.792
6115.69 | 4.757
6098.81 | 4.594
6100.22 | 4.439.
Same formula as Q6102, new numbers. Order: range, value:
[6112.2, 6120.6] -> 4.05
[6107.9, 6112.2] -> 4.558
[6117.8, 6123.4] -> 3.555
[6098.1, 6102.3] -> 3.924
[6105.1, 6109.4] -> 4.19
